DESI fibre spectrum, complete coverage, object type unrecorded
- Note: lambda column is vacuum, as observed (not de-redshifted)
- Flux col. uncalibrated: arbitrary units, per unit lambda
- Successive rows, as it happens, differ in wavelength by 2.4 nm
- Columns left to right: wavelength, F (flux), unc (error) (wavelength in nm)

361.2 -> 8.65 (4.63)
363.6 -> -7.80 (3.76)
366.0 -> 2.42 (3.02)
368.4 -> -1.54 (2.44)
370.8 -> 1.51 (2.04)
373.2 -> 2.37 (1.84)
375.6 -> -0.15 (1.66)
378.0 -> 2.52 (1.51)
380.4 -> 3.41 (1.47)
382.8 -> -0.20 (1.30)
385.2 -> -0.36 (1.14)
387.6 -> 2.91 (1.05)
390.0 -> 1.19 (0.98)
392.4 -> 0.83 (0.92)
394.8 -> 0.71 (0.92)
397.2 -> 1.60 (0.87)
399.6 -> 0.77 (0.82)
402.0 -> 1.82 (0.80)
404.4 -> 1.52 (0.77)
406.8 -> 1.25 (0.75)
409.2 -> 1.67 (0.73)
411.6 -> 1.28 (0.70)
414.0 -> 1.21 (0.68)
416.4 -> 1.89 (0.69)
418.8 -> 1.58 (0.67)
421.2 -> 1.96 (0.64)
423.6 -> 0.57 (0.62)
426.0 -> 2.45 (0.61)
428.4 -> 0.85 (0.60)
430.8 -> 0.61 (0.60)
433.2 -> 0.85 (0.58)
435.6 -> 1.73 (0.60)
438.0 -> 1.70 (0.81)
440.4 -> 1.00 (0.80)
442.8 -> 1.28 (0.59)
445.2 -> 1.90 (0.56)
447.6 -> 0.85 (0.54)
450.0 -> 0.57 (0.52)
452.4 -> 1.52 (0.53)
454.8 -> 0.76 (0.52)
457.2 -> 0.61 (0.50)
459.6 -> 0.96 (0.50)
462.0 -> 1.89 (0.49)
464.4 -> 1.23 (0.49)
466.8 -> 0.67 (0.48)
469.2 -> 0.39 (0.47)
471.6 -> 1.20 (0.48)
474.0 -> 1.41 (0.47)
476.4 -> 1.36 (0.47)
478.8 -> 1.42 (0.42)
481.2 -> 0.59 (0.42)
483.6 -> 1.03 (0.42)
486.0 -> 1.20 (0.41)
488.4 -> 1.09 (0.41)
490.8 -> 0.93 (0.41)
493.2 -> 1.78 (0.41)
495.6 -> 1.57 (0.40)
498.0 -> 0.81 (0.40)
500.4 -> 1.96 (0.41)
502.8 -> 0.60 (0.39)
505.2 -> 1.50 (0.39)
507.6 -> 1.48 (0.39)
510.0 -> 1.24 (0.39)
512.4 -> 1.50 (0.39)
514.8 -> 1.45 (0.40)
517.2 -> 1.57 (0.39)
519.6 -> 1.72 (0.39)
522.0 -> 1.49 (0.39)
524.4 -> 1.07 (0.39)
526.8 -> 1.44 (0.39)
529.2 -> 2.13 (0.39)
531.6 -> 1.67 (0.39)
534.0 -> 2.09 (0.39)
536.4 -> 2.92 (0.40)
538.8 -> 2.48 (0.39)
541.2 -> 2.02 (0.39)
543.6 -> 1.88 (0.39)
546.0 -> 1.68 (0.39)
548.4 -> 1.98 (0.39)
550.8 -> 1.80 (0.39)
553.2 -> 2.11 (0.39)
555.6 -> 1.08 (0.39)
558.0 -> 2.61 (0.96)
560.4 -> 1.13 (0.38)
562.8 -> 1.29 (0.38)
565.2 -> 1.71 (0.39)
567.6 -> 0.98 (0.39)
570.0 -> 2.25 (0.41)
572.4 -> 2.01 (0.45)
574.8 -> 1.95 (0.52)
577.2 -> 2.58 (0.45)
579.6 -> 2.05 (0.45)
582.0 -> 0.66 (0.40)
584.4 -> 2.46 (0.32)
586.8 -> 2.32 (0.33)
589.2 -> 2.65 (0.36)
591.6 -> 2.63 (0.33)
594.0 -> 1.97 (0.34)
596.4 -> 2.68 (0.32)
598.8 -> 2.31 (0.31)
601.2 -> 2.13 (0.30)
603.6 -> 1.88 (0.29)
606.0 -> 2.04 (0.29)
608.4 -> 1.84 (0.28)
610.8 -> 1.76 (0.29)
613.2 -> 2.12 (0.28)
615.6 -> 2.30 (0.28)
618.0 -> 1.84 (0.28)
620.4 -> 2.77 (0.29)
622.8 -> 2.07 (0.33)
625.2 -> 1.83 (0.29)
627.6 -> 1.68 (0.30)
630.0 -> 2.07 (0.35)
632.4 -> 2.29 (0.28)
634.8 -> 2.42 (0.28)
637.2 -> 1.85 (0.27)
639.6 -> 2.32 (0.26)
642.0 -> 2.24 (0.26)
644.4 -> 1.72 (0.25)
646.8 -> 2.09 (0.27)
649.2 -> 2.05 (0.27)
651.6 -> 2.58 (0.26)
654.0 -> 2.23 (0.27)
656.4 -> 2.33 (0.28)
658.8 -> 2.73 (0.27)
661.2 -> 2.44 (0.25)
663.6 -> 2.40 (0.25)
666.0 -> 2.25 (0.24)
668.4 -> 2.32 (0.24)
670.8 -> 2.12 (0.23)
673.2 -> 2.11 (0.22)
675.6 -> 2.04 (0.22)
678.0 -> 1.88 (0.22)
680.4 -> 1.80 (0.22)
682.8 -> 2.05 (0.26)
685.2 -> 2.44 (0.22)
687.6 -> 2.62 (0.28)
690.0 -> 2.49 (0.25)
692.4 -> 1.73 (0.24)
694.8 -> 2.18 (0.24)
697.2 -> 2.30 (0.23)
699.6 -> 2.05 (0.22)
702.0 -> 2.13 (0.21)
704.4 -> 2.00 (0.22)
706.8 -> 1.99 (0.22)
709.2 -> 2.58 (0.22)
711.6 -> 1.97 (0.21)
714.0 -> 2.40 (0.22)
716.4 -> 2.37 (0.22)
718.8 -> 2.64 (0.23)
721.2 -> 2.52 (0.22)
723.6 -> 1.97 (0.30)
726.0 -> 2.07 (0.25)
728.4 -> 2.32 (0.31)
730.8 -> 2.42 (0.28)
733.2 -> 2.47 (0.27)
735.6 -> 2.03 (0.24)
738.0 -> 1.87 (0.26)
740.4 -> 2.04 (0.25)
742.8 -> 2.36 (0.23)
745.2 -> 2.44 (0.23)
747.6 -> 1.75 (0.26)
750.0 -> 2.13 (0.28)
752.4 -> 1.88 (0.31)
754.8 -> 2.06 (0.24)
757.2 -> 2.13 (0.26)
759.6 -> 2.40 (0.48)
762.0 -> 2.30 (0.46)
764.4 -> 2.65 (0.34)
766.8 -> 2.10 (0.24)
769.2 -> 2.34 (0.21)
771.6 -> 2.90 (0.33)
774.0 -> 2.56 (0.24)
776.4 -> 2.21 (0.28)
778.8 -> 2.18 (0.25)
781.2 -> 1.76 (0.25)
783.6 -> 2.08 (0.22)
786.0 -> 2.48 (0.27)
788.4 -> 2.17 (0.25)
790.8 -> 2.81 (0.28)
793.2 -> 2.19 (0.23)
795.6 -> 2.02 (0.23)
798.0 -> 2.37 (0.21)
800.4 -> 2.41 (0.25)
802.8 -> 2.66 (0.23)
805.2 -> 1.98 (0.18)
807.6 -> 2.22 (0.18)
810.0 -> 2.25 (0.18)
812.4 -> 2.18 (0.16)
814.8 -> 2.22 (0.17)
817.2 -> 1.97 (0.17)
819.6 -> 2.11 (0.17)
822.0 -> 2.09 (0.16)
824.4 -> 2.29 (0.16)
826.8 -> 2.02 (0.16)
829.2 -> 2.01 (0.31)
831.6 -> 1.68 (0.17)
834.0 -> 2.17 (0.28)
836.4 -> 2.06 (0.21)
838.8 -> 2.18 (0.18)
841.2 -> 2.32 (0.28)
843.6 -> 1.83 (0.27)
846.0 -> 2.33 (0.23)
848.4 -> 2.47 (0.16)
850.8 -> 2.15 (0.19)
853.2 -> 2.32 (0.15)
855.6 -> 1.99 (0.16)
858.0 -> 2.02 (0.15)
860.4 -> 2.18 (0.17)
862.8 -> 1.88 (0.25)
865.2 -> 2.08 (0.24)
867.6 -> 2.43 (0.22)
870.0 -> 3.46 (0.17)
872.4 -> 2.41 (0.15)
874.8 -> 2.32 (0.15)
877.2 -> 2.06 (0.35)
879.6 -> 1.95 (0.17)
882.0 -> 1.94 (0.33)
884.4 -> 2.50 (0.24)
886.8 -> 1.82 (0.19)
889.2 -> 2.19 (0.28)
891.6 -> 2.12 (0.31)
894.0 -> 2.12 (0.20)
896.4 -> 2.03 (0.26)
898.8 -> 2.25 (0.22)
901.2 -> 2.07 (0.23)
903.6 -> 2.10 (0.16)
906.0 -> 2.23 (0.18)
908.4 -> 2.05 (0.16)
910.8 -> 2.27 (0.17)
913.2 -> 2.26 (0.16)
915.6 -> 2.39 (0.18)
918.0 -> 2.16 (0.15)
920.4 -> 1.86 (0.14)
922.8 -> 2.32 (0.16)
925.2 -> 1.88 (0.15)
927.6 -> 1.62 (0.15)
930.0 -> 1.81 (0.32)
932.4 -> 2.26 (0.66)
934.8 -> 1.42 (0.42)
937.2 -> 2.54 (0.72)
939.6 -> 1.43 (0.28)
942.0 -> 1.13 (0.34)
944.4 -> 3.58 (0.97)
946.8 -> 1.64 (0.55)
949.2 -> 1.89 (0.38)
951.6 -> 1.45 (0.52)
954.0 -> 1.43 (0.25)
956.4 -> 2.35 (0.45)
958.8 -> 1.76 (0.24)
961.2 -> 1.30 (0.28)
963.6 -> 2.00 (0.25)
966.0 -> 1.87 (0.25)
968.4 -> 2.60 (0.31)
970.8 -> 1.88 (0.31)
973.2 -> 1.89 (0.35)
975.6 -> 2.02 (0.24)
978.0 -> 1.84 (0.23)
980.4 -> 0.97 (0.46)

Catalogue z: 0.326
